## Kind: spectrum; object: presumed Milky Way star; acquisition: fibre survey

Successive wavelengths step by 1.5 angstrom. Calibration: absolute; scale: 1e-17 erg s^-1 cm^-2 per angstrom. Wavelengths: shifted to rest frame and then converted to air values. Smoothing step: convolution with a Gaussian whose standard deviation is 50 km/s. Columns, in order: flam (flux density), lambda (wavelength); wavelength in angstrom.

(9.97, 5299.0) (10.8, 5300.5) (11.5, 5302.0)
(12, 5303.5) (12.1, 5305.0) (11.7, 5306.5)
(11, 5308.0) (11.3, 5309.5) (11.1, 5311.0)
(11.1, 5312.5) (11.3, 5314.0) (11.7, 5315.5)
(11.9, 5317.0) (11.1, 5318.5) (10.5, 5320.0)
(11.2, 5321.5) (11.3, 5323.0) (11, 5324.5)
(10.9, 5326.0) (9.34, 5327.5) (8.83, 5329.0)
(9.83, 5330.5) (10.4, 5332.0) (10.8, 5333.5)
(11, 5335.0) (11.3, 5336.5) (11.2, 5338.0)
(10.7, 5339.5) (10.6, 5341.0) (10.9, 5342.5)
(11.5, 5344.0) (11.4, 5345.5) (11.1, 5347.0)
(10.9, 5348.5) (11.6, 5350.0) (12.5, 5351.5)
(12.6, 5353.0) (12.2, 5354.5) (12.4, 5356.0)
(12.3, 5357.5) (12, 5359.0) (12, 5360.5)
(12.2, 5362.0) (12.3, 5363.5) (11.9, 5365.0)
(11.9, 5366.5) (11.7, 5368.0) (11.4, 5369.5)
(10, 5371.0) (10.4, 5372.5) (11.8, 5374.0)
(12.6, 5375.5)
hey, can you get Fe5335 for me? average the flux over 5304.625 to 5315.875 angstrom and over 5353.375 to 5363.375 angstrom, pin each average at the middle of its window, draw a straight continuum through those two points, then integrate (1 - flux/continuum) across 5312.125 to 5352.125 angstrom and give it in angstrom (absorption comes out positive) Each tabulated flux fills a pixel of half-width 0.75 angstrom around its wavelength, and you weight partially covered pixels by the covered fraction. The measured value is 2.72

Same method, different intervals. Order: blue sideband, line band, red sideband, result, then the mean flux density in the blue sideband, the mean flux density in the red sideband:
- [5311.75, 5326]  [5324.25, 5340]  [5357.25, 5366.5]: 1.41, 11.2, 12.1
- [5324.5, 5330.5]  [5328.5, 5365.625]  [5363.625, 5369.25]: -1.78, 9.87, 11.8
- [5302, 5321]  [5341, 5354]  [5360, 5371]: 0.15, 11.4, 11.8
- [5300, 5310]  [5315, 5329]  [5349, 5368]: 1.00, 11.5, 12.1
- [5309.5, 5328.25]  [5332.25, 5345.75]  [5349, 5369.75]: 0.64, 11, 12.1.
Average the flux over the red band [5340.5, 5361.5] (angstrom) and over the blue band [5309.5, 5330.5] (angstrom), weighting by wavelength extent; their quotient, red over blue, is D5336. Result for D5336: 1.08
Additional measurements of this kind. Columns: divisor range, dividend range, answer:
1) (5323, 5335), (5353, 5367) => 1.18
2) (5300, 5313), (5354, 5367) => 1.06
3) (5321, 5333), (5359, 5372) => 1.13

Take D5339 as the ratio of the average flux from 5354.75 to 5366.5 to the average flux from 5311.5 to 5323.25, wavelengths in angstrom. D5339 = 1.08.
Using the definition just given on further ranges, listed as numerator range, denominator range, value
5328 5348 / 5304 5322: 0.94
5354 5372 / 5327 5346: 1.12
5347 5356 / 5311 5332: 1.11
